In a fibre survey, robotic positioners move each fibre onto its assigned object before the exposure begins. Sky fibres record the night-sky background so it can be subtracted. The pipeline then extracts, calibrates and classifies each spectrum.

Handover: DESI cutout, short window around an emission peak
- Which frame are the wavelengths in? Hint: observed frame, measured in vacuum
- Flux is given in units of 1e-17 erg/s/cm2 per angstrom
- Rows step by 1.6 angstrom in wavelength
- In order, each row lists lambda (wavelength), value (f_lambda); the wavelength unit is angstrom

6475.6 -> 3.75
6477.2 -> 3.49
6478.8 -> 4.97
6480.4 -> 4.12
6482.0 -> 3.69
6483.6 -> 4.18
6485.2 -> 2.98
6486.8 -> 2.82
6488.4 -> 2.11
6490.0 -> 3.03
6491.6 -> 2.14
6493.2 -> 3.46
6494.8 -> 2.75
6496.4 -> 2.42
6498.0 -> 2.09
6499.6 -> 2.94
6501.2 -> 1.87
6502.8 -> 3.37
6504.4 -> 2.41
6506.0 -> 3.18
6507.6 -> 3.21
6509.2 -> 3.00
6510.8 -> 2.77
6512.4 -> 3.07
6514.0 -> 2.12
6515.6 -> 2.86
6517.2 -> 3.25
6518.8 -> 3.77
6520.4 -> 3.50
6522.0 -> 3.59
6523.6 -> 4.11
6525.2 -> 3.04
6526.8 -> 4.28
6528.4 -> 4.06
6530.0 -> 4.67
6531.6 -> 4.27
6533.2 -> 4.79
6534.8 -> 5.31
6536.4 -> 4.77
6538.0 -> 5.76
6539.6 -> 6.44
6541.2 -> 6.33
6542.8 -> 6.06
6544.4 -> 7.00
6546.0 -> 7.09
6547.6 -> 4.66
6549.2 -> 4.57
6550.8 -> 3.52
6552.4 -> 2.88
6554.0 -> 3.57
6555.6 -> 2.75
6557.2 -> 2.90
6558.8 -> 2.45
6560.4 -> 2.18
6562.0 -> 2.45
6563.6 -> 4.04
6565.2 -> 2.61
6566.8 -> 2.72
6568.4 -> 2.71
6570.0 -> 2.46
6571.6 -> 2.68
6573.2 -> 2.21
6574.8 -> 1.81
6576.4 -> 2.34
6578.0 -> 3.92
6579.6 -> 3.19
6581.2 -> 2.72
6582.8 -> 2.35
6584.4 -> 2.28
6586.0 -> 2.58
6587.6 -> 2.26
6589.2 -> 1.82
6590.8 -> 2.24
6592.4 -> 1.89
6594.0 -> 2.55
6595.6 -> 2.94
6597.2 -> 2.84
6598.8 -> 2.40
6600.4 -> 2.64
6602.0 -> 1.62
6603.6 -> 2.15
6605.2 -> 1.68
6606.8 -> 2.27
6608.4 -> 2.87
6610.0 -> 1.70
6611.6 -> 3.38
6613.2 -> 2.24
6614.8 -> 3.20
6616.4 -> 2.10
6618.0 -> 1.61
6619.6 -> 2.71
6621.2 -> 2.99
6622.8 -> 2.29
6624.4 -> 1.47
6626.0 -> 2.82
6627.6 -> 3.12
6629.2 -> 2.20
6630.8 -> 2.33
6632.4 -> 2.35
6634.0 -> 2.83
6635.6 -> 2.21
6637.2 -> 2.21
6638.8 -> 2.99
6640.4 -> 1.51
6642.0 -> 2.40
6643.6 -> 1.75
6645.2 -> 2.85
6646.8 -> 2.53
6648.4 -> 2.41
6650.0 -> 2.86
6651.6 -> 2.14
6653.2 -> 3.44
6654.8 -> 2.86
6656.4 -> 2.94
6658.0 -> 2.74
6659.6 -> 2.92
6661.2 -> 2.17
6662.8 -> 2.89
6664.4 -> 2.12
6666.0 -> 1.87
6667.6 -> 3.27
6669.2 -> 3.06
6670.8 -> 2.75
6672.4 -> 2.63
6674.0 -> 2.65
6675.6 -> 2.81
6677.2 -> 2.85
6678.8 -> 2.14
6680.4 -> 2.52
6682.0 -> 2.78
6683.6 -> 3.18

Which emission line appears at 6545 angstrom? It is [O III]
